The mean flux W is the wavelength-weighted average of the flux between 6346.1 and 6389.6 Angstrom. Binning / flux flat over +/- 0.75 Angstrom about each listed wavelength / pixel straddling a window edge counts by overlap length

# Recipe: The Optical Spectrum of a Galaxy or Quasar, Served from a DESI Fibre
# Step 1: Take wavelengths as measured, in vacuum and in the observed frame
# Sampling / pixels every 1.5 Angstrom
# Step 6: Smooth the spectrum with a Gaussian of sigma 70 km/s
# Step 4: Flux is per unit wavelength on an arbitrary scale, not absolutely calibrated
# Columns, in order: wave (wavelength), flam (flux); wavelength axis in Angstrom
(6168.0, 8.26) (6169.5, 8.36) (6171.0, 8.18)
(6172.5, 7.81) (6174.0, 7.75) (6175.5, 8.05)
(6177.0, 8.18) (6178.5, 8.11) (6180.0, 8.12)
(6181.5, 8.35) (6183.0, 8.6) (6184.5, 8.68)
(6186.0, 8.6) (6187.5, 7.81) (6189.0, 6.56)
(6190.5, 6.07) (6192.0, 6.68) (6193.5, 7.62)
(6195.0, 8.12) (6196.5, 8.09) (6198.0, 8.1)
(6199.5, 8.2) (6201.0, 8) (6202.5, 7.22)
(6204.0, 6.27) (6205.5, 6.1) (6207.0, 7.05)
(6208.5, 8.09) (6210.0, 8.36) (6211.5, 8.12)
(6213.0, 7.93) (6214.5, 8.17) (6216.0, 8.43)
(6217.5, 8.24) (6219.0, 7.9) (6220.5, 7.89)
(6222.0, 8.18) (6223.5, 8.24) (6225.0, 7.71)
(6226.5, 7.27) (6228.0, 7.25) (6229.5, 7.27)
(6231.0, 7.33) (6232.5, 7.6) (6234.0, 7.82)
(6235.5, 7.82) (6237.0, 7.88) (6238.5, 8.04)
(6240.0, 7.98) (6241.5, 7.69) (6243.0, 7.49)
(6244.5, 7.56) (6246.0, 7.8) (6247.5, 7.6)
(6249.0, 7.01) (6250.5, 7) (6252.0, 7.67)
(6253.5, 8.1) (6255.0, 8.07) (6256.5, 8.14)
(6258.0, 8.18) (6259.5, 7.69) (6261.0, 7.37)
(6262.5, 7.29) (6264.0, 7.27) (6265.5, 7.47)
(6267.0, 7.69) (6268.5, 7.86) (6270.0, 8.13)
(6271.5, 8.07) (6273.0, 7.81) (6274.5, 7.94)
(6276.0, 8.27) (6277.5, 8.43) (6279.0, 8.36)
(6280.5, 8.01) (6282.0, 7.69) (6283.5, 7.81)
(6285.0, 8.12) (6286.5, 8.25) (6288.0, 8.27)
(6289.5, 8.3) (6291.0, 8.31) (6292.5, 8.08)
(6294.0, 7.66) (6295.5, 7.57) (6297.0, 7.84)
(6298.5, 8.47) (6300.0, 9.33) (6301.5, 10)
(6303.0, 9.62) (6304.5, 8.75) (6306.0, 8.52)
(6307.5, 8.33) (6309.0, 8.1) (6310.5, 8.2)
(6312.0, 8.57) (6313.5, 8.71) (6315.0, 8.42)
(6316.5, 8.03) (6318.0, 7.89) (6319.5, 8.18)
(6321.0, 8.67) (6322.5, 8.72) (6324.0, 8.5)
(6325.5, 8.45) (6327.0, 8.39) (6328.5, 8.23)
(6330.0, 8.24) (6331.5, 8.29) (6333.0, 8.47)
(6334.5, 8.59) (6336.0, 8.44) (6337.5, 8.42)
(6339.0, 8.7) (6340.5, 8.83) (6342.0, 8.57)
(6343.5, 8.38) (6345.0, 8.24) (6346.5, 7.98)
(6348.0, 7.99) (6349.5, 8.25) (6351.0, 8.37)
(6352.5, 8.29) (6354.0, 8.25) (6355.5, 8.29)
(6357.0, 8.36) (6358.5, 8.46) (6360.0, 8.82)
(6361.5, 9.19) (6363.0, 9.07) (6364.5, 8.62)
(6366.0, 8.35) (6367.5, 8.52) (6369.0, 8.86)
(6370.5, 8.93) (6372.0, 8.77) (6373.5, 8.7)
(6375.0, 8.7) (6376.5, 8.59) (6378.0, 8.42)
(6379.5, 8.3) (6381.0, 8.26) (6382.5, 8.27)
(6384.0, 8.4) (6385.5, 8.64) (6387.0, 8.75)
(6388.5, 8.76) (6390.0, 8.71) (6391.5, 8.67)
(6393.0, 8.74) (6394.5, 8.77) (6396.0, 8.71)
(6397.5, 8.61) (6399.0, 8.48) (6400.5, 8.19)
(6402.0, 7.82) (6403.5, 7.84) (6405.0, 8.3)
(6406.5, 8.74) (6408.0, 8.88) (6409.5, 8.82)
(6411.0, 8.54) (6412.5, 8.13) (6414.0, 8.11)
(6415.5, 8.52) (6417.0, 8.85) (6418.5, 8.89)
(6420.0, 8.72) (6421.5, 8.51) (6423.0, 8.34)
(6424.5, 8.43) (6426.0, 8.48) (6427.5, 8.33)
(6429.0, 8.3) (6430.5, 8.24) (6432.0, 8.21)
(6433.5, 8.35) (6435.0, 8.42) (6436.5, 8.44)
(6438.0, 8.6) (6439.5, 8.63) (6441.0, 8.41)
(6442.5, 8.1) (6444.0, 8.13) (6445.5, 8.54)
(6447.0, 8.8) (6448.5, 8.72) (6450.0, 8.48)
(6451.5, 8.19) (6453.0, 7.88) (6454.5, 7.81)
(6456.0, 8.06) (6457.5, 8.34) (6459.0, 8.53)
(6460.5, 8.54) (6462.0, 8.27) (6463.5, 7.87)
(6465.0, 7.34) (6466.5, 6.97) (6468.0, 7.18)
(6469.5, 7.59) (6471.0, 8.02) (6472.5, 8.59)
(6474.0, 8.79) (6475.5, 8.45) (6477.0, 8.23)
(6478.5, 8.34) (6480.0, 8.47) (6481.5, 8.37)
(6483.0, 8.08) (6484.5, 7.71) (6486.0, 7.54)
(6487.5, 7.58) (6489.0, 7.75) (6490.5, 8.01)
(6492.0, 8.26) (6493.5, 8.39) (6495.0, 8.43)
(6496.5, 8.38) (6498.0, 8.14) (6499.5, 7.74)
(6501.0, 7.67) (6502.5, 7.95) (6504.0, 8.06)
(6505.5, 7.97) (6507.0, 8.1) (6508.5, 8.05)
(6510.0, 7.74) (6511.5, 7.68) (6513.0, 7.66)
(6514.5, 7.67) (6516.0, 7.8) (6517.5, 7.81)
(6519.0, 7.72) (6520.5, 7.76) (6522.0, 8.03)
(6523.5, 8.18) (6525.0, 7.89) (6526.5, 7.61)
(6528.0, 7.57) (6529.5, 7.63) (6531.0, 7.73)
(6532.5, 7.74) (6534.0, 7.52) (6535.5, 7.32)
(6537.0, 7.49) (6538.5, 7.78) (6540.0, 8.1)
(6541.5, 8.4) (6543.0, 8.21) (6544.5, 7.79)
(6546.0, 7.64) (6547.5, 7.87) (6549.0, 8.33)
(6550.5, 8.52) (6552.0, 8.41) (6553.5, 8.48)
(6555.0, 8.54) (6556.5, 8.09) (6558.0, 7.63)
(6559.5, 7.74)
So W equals 8.53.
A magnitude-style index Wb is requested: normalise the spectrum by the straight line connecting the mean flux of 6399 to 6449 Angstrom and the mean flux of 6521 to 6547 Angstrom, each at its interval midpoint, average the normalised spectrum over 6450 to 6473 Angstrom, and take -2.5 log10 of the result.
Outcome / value 0.04 mag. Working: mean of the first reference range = 8.43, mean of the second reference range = 7.8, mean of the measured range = 7.96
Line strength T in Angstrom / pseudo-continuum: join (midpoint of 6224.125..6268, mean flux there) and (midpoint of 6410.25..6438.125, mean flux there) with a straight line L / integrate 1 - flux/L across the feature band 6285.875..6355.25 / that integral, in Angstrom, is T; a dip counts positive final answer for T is -3.8 Angstrom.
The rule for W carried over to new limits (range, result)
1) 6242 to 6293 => 7.85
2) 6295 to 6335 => 8.49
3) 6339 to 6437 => 8.5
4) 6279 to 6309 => 8.36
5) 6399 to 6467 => 8.33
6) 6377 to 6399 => 8.57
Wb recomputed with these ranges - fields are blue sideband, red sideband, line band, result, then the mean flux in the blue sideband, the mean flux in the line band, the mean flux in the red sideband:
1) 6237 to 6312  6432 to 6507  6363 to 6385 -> -0.06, 8.03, 8.57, 8.15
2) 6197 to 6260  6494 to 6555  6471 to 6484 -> -0.06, 7.73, 8.38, 7.92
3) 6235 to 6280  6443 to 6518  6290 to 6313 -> -0.09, 7.79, 8.49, 8.05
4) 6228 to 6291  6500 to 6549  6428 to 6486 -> -0.05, 7.81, 8.2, 7.82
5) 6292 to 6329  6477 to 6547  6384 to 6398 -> -0.06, 8.45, 8.69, 7.9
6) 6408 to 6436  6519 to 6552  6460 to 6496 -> 0.02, 8.47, 8.03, 7.87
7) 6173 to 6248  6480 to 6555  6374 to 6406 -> -0.08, 7.76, 8.48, 7.94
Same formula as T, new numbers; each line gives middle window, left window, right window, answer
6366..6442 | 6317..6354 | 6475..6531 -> -2.9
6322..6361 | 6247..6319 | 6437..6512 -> -1.5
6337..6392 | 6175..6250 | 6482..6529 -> -5.0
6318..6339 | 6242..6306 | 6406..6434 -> -0.6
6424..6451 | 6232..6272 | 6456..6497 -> -1.4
